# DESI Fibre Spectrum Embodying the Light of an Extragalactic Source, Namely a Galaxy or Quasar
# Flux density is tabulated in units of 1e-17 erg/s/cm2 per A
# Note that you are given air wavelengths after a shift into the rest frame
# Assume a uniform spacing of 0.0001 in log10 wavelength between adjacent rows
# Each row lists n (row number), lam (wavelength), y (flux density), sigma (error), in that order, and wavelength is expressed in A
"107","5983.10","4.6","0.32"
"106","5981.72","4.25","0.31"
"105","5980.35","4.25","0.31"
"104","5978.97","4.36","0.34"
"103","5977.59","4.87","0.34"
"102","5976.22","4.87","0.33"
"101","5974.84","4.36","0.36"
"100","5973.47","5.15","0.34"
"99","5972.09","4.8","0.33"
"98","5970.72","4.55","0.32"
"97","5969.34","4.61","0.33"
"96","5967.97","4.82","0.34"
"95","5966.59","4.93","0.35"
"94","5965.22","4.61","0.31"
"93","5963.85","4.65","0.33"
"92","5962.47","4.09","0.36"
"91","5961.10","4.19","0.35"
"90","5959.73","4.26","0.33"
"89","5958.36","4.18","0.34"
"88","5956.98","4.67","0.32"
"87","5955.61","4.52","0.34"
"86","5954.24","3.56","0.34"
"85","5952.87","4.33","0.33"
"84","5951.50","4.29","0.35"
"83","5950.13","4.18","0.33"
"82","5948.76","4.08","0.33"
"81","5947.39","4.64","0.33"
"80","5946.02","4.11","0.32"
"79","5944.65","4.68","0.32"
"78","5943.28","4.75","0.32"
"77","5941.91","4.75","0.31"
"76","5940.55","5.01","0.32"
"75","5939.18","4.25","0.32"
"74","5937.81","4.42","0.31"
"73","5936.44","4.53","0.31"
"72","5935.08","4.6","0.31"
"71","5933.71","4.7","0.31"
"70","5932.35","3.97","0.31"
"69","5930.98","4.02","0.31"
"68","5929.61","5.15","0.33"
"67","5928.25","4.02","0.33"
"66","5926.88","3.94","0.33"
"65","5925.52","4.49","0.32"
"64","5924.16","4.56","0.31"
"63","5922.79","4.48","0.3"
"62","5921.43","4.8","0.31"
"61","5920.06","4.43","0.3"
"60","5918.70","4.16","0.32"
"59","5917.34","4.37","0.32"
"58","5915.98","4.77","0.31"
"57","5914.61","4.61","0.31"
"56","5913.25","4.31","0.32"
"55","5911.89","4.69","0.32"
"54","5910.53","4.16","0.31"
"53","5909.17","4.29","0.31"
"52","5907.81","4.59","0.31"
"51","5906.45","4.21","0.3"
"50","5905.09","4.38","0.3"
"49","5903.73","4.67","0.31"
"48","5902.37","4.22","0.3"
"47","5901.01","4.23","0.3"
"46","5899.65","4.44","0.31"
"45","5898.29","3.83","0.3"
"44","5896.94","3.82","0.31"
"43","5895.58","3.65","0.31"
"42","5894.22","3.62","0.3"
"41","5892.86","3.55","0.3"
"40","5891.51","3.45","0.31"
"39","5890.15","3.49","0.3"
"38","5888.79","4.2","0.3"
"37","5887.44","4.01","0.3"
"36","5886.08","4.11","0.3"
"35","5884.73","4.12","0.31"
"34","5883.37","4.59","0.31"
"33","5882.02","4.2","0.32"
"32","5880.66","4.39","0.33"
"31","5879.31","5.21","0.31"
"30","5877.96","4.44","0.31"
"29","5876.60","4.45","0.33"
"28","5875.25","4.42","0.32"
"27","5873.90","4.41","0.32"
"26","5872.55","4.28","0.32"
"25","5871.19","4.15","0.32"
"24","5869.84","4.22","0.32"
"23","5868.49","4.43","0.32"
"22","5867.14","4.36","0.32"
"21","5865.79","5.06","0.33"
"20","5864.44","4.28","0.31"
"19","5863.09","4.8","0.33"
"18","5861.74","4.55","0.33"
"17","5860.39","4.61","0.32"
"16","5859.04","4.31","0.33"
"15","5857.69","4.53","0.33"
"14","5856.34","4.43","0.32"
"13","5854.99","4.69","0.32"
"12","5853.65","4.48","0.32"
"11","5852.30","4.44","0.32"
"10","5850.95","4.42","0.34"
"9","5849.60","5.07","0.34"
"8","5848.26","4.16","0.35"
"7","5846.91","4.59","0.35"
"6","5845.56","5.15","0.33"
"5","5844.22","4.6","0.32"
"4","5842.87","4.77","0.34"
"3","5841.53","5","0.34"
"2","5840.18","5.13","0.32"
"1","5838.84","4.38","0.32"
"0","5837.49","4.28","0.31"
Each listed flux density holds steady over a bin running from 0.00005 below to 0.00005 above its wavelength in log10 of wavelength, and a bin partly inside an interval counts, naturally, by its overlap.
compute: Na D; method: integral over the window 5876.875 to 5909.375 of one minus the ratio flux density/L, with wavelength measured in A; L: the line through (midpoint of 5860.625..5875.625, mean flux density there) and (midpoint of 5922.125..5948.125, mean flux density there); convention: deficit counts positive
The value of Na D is 2.2 A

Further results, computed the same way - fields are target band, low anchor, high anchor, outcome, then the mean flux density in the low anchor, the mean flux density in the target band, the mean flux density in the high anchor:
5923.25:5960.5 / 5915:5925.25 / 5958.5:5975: 1.2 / 4.51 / 4.39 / 4.58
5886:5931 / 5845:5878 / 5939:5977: 2.7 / 4.51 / 4.23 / 4.5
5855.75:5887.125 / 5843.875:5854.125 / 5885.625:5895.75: -2.3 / 4.62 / 4.44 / 3.76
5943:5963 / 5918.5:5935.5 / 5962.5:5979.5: 1.2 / 4.41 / 4.29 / 4.69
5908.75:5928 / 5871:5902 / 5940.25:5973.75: -0.6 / 4.13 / 4.43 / 4.48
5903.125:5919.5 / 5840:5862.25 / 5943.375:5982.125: 0.4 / 4.63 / 4.43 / 4.47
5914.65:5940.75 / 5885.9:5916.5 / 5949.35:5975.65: -1.0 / 4.14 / 4.45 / 4.46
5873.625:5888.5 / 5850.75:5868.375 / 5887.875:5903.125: -0.9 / 4.54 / 4.39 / 3.87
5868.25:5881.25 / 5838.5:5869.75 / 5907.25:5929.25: 0.3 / 4.61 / 4.44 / 4.43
